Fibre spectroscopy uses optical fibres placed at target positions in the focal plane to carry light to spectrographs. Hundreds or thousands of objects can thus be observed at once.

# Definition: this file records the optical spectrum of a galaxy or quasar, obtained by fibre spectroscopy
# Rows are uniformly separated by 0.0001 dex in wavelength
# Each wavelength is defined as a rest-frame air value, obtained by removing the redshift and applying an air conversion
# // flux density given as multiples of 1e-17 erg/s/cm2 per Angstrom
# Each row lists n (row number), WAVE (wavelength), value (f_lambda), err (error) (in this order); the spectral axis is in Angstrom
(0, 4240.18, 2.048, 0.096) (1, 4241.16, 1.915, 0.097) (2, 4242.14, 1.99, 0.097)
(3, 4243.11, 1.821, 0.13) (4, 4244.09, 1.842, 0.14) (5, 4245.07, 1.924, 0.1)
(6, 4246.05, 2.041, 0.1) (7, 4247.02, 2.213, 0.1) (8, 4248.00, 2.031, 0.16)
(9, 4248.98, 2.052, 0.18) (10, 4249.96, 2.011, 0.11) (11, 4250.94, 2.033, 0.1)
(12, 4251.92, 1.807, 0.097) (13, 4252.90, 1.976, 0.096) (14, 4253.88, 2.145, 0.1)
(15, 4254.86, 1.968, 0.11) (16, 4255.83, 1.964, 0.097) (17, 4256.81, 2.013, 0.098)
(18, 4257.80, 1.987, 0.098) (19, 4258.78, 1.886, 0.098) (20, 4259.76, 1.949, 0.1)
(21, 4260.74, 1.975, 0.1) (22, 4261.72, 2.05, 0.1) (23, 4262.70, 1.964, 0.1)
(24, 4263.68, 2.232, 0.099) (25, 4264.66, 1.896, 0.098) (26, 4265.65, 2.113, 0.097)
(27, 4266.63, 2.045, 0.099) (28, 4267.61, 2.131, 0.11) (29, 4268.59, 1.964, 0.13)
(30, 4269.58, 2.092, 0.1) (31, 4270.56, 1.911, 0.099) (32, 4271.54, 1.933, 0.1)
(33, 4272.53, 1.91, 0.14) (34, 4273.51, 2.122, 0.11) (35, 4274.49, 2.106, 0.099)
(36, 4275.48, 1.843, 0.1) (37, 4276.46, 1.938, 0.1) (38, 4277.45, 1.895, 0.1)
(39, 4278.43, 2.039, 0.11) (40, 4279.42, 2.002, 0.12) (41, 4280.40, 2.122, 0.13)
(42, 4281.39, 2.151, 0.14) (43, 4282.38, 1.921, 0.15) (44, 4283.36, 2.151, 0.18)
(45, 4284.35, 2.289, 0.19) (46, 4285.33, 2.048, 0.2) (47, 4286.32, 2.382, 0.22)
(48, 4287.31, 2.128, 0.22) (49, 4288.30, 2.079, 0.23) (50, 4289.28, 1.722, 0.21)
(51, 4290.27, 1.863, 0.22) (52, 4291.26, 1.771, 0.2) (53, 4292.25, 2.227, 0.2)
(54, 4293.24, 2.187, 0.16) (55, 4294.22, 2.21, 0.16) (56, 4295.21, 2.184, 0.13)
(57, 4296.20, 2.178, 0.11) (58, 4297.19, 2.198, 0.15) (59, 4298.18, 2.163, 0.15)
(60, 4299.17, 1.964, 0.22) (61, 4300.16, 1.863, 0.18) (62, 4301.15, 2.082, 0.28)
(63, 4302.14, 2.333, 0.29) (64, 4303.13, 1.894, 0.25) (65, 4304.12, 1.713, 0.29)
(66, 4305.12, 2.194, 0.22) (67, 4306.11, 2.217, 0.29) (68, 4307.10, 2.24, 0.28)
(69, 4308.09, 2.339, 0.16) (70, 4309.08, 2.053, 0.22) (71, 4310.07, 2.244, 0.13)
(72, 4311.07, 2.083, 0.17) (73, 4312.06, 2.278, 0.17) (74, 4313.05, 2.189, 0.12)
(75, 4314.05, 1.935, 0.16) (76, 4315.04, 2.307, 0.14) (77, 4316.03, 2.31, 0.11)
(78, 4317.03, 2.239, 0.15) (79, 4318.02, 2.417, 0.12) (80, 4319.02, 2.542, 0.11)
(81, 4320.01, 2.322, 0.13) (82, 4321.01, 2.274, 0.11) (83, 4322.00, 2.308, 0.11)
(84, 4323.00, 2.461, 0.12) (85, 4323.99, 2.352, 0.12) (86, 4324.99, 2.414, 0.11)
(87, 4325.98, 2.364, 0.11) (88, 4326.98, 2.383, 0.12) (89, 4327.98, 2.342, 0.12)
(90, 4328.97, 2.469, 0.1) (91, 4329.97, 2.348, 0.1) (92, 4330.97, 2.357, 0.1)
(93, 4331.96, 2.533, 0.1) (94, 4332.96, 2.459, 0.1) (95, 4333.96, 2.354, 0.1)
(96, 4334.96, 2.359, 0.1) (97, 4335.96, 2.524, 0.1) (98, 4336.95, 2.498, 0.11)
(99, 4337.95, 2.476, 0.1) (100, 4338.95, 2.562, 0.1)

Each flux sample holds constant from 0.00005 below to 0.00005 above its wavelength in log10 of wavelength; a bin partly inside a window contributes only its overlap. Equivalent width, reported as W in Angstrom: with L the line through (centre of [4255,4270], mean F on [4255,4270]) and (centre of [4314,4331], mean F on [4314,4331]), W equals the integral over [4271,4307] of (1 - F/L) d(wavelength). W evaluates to 1.8 Angstrom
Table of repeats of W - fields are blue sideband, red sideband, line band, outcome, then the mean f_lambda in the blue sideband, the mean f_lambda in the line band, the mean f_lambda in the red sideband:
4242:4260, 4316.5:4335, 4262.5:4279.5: 0.65 Angstrom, 1.98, 2.01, 2.38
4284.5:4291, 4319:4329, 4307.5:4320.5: 0.19 Angstrom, 2.04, 2.25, 2.37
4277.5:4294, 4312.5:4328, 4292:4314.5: 0.68 Angstrom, 2.07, 2.13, 2.32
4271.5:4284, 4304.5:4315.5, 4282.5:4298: -0.18 Angstrom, 2.02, 2.11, 2.18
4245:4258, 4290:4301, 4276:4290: 0.01 Angstrom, 2.01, 2.06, 2.08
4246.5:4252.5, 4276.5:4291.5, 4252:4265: 0.21 Angstrom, 2.02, 2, 2.04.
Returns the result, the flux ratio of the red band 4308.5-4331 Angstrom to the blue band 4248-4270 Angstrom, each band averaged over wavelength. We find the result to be 1.14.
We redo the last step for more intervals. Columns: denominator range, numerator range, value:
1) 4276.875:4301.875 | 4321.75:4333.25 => 1.16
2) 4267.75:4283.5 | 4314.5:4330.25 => 1.18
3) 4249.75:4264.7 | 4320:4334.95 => 1.20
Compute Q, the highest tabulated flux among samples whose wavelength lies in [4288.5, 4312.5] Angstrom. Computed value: 2.339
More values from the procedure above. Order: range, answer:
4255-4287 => 2.382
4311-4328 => 2.542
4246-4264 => 2.232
